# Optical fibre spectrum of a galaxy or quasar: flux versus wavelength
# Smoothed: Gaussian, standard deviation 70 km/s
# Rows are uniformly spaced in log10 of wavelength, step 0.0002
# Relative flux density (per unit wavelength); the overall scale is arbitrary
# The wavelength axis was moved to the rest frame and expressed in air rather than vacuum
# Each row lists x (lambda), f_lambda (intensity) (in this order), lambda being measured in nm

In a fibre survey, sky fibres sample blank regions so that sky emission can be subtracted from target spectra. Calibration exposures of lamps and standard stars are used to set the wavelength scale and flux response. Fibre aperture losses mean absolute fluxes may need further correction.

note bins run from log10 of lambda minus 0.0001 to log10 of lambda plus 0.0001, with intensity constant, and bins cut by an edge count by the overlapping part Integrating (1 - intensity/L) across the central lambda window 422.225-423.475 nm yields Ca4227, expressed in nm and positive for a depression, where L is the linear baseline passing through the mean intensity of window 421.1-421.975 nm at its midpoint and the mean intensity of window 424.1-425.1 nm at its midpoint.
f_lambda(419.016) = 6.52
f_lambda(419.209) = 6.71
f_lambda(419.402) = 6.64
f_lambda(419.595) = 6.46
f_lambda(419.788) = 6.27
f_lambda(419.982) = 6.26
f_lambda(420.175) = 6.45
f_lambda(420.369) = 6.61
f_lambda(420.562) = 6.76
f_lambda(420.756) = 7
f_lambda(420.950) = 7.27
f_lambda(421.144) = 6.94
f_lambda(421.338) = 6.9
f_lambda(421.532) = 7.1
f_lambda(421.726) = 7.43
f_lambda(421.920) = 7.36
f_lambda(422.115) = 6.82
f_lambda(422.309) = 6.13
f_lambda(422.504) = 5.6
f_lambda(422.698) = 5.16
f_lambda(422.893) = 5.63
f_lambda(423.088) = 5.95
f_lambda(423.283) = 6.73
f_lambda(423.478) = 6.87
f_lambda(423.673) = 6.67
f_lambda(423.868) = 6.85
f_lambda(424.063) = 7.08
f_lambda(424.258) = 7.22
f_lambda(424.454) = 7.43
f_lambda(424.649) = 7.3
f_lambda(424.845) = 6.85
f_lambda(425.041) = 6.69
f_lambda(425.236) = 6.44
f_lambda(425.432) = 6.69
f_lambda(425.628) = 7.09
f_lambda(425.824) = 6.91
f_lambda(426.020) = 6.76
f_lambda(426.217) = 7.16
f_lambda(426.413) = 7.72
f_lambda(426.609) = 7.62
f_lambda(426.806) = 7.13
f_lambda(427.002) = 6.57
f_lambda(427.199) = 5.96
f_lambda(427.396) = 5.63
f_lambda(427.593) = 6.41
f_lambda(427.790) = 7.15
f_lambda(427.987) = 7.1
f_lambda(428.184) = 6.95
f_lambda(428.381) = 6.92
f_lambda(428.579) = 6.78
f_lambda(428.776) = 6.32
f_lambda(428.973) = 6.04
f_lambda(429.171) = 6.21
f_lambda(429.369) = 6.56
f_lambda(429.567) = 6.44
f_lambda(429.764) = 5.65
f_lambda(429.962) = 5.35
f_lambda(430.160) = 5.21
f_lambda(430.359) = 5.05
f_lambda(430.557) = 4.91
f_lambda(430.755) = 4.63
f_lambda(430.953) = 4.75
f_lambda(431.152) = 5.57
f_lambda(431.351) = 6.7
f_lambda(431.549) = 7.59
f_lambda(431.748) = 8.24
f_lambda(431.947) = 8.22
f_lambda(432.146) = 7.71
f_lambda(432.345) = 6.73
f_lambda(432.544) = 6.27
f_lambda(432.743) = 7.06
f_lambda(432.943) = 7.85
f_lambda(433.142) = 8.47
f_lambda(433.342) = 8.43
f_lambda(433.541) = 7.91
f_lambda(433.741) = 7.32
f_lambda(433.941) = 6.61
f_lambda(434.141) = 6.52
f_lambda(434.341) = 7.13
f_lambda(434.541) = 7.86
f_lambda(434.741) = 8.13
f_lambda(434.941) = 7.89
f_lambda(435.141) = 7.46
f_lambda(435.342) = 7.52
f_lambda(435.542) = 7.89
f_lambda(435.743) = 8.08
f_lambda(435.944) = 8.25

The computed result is 0.21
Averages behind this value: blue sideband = 7.15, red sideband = 7.11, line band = 5.94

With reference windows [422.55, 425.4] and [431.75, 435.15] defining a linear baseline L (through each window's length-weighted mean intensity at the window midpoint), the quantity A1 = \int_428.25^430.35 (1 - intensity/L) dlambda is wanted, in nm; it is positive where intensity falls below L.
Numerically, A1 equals 0.30 nm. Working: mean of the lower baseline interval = 6.62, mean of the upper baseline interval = 7.53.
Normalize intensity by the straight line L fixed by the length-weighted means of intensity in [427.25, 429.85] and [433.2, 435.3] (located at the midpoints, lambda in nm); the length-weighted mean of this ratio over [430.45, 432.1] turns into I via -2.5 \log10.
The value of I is 0.103 mag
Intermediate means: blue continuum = 6.47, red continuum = 7.54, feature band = 6.37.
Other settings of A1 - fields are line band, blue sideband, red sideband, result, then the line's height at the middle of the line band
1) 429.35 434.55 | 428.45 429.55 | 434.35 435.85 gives 0.30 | 7.07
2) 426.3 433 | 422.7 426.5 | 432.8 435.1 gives 0.70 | 7.25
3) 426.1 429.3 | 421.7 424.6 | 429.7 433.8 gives -0.05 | 6.62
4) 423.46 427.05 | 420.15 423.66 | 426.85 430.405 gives -0.32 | 6.43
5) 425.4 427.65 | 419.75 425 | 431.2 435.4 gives 0.06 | 6.99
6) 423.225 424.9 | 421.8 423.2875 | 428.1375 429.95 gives -0.22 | 6.2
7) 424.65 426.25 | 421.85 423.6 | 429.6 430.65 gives -0.26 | 5.9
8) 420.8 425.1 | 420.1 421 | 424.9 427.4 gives 0.06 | 6.82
